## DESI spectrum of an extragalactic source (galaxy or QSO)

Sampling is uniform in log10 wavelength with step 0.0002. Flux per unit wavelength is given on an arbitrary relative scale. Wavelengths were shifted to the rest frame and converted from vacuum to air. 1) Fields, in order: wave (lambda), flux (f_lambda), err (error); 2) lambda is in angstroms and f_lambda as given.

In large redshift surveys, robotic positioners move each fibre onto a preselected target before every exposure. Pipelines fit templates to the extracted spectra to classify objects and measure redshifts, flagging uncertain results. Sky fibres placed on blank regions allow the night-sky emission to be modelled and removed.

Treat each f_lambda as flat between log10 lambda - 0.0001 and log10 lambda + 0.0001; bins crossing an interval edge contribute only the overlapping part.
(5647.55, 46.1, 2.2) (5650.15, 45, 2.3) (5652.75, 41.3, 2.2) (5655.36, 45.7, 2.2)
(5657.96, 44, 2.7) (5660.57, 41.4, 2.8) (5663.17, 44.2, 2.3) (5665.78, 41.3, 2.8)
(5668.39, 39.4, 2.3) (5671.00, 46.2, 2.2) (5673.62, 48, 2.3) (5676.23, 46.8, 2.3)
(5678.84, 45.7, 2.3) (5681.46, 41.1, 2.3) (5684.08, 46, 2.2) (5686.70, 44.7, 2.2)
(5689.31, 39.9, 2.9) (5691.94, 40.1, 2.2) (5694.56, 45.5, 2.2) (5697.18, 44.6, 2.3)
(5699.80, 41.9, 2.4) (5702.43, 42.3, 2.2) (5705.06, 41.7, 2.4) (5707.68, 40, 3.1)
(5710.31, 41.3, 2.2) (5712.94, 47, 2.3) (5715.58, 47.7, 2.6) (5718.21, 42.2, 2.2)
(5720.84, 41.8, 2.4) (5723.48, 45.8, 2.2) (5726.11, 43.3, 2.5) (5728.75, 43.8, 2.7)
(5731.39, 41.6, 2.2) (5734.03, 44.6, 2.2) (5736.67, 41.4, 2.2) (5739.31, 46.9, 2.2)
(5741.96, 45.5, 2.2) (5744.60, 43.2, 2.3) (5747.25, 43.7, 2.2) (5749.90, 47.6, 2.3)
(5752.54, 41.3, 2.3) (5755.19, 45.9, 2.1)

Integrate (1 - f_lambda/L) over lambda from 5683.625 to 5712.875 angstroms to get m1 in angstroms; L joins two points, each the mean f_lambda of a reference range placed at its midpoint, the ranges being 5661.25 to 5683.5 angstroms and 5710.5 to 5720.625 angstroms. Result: 1.20 angstroms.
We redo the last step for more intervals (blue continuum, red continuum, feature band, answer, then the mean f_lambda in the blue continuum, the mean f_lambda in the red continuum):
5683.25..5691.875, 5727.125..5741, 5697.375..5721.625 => 0.2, 42.9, 43.7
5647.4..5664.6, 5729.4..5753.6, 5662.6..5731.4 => 0.6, 43.8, 44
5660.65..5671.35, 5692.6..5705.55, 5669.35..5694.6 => -0.9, 42.3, 43.1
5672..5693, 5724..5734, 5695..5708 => 0.4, 44.1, 43.4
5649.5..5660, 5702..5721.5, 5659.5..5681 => -0.2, 43.7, 43.1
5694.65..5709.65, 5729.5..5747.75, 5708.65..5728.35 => -0.5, 42.4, 43.8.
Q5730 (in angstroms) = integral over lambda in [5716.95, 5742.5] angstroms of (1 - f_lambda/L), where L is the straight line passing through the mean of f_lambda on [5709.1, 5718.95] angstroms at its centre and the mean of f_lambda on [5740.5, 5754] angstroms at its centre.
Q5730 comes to 0.5 angstroms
